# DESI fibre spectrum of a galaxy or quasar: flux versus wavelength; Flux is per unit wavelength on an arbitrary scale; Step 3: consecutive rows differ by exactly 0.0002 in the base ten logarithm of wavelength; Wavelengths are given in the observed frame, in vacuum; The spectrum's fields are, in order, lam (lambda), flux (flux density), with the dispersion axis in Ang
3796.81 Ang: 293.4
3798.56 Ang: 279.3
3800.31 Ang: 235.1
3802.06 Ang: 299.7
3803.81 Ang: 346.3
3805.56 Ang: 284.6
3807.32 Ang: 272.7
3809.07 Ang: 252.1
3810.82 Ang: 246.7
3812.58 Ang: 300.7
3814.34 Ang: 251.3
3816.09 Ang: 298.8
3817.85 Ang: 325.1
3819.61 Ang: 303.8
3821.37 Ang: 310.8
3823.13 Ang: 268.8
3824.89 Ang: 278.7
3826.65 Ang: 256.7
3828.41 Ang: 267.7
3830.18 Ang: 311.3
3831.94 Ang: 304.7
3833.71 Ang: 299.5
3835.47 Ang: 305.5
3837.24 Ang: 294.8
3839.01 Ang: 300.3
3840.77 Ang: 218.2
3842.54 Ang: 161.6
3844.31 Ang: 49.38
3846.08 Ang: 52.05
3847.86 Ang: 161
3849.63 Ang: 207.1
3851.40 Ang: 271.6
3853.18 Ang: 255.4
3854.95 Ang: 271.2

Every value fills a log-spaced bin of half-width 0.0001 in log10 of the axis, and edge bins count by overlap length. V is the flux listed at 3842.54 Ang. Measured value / 161.6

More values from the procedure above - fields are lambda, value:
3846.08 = 52.05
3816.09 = 298.8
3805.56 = 284.6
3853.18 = 255.4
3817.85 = 325.1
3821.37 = 310.8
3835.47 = 305.5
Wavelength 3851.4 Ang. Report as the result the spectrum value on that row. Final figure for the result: 271.6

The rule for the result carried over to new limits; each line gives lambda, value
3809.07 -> 252.1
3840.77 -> 218.2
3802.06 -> 299.7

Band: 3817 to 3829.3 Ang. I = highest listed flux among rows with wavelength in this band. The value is 325.1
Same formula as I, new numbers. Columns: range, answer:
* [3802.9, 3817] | 346.3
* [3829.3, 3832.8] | 311.3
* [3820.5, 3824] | 310.8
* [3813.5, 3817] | 298.8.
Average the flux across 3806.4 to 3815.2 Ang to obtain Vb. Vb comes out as 265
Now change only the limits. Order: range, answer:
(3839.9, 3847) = 120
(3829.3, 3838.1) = 303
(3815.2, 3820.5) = 309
